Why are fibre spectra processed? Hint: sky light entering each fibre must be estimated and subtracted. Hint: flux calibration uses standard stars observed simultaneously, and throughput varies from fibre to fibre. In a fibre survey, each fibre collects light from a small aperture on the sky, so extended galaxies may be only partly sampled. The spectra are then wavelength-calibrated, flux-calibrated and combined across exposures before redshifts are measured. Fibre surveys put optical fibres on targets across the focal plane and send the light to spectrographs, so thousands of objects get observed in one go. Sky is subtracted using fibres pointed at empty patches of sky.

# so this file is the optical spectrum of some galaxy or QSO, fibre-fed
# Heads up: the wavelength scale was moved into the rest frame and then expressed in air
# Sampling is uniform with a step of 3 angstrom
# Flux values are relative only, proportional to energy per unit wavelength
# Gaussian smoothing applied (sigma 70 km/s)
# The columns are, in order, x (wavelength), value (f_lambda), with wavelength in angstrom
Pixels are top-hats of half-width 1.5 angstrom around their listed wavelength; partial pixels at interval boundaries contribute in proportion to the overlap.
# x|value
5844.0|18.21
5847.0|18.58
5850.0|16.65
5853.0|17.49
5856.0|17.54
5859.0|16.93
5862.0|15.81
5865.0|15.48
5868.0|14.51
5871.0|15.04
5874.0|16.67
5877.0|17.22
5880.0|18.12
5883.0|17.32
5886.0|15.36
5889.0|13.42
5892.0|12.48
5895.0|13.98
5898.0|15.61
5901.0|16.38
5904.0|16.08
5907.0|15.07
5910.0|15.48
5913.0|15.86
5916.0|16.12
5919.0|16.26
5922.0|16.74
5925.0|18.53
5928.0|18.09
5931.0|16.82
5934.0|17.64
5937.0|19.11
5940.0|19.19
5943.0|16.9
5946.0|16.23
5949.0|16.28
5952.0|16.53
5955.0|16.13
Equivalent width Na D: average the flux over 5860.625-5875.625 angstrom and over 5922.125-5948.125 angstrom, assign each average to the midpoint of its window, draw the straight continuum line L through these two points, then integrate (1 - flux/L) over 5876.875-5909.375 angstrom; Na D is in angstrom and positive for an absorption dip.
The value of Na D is 1.68 angstrom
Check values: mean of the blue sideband 15.5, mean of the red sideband 17.7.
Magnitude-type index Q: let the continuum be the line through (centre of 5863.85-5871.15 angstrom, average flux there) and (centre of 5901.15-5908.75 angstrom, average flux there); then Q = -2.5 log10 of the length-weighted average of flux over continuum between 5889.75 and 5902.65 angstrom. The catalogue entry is 0.07 mag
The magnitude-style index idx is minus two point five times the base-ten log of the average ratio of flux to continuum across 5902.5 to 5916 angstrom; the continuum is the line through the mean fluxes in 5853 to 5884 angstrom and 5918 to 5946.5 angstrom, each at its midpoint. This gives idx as 0.10 mag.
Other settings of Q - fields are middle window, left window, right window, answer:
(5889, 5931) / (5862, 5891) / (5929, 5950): 0.060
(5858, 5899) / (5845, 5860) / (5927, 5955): 0.124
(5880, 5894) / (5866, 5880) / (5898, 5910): 0.067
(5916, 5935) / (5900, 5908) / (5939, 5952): -0.051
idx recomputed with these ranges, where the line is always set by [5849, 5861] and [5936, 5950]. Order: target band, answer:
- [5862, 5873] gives 0.133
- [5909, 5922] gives 0.088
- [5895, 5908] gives 0.114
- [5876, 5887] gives 0.011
